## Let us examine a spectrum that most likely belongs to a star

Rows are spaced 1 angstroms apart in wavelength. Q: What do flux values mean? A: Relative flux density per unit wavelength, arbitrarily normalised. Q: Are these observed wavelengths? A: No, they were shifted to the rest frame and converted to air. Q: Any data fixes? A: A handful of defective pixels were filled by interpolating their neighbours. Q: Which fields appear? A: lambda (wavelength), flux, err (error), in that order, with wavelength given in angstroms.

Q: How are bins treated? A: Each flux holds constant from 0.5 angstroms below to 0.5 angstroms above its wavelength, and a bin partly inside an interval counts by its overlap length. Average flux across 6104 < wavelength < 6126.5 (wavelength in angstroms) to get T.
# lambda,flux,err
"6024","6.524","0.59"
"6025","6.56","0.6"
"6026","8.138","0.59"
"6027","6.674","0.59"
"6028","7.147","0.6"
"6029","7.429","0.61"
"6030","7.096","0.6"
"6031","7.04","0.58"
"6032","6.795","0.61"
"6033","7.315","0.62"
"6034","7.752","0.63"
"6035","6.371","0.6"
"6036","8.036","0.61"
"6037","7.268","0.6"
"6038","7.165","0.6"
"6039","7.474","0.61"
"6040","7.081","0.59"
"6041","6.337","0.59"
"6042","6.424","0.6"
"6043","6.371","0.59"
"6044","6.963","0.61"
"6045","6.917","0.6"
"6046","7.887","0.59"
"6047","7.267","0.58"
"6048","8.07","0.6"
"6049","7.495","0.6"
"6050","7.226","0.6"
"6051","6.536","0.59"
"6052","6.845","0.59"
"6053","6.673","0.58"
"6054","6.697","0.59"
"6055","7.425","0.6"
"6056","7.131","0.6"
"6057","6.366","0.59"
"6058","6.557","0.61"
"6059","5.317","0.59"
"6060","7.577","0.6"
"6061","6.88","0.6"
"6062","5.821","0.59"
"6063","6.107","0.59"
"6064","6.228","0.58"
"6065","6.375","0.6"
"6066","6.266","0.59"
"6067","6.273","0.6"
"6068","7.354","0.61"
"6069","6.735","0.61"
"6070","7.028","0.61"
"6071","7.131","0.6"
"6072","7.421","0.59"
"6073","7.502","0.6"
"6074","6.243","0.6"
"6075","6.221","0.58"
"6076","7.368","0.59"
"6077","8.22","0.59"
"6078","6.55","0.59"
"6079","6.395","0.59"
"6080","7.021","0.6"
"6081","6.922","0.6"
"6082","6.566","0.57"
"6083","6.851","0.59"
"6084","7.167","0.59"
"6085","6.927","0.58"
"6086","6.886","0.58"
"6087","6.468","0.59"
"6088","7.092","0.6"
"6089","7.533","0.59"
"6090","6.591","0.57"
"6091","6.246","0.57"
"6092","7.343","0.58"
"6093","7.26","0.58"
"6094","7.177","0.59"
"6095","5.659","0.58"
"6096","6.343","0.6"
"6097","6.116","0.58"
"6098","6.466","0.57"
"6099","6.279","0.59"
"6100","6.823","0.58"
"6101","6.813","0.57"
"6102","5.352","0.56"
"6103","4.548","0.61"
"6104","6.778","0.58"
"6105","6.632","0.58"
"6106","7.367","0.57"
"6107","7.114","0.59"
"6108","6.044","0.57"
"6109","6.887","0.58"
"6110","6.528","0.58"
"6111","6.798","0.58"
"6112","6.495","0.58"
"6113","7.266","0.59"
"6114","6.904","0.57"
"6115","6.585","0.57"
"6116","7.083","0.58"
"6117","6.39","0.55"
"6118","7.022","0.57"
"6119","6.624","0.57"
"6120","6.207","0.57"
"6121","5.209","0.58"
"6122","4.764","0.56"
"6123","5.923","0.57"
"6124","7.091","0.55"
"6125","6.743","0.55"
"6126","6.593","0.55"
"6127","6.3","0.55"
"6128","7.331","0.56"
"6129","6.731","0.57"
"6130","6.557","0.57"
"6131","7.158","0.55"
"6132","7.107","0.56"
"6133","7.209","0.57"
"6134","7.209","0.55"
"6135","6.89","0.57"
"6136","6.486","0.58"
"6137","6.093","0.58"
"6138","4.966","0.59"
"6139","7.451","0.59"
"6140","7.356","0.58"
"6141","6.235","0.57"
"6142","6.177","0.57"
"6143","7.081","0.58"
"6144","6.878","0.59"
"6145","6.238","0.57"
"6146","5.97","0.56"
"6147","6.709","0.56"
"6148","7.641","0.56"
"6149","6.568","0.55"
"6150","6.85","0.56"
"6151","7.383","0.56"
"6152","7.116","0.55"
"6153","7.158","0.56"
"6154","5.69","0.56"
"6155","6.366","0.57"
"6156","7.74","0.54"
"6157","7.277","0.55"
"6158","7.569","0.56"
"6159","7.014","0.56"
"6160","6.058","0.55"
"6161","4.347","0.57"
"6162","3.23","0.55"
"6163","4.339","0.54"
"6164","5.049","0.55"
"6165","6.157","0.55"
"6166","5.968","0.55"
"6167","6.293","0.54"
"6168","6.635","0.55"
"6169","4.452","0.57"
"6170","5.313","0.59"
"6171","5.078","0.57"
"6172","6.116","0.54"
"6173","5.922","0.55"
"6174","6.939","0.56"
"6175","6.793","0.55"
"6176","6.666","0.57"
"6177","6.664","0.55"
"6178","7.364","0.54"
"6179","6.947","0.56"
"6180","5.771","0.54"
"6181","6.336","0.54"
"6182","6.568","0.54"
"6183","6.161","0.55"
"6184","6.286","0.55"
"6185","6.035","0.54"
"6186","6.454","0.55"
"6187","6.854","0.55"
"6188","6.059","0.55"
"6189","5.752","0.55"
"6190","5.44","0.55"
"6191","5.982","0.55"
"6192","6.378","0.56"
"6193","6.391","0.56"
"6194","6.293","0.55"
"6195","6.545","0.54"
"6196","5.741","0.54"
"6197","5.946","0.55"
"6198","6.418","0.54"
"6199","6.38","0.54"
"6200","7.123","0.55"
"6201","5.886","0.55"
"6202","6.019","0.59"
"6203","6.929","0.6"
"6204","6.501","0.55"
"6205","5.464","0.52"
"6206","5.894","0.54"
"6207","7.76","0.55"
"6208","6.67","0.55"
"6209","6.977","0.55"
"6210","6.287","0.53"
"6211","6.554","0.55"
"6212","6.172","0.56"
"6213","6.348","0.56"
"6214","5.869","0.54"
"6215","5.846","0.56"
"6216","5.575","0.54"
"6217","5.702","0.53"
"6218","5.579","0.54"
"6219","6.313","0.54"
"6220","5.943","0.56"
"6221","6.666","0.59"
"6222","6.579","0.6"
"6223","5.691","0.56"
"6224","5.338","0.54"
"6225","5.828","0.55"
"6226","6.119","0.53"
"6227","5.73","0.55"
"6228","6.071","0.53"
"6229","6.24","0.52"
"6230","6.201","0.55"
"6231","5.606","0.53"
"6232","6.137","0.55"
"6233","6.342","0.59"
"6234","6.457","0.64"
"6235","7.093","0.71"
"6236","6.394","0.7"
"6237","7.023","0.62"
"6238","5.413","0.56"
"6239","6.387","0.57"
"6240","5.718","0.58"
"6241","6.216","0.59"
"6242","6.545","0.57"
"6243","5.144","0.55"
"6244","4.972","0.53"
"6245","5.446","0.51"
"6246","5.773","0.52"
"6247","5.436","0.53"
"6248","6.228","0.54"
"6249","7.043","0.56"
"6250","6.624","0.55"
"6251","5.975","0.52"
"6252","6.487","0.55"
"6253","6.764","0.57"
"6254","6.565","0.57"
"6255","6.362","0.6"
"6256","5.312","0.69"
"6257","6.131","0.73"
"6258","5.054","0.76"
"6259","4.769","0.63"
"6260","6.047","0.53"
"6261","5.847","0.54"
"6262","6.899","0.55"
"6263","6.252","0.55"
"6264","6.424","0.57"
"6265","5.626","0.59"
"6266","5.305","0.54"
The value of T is 6.56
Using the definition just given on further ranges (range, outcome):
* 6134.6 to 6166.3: 6.38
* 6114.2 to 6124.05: 6.27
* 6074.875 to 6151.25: 6.66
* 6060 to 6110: 6.69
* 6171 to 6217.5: 6.31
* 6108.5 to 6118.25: 6.79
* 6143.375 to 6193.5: 6.26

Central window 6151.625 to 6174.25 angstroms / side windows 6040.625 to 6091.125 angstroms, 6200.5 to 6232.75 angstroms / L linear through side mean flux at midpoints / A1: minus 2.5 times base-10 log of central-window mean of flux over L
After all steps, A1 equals 0.07 mag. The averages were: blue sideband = 6.84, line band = 5.98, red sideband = 6.14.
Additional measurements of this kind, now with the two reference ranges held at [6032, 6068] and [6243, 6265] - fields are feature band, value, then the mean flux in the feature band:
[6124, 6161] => -0.045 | 6.75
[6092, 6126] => 0.024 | 6.48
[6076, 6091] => -0.032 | 6.93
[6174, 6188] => -0.037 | 6.53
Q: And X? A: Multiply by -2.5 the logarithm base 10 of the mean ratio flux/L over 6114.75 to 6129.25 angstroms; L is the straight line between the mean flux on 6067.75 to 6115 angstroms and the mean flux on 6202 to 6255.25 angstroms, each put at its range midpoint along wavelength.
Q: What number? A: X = 0.031 mag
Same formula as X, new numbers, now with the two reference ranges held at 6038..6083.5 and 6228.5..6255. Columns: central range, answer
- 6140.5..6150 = -0.02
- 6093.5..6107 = 0.06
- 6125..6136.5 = -0.05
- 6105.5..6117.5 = -0.02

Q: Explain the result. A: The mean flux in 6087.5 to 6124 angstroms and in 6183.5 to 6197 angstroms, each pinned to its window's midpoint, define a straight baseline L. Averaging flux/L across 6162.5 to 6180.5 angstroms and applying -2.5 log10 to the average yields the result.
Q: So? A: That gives 0.04 mag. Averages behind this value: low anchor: 6.52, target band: 6.03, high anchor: 6.16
